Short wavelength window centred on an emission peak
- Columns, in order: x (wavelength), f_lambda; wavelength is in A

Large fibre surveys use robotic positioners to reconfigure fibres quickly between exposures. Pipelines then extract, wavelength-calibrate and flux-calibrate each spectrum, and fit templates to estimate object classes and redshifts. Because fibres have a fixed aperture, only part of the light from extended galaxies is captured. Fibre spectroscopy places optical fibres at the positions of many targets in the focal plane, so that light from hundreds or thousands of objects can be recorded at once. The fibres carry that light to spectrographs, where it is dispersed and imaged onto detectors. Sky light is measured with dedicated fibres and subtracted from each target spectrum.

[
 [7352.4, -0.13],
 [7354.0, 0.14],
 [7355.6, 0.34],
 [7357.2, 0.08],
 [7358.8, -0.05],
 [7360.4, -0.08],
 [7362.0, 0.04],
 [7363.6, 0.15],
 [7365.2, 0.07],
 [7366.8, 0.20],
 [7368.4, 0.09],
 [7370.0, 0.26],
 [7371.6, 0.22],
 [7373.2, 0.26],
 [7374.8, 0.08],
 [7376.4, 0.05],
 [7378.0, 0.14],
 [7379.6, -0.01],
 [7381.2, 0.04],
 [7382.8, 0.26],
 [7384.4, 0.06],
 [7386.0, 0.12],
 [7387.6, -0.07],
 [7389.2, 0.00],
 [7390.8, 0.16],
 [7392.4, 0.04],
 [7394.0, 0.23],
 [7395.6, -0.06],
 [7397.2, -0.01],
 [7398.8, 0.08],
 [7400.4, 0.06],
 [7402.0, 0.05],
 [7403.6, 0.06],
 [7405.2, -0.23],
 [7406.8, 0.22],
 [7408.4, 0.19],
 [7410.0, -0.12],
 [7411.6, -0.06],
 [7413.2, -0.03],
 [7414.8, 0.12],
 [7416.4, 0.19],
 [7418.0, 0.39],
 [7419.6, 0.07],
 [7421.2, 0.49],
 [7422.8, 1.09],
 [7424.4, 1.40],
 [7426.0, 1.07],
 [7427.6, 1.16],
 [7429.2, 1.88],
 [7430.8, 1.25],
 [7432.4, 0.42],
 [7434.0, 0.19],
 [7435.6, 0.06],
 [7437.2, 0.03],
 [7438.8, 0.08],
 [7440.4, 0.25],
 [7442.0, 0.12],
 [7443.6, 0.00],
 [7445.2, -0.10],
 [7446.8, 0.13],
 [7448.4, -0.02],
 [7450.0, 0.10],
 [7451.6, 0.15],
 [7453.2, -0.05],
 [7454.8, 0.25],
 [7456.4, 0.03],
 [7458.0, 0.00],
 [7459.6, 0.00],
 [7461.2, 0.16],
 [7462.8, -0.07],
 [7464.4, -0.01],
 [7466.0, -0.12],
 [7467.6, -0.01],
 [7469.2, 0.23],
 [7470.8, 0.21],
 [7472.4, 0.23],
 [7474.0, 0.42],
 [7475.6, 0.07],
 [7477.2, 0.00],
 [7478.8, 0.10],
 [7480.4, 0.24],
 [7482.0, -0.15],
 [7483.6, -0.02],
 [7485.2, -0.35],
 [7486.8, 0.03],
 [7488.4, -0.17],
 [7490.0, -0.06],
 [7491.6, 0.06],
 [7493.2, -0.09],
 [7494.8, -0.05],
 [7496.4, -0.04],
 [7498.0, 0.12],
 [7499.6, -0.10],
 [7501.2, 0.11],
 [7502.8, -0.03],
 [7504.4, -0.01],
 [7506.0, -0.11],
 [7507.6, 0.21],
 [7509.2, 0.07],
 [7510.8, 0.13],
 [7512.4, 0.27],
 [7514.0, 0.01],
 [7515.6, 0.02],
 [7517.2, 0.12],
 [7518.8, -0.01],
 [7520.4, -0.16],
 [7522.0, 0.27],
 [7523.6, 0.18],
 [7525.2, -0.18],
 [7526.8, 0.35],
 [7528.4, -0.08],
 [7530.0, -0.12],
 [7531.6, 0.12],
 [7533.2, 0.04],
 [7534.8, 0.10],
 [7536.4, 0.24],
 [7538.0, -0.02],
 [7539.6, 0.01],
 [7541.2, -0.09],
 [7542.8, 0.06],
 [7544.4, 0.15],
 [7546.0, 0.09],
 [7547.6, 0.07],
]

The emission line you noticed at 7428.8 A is [O II] 3727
